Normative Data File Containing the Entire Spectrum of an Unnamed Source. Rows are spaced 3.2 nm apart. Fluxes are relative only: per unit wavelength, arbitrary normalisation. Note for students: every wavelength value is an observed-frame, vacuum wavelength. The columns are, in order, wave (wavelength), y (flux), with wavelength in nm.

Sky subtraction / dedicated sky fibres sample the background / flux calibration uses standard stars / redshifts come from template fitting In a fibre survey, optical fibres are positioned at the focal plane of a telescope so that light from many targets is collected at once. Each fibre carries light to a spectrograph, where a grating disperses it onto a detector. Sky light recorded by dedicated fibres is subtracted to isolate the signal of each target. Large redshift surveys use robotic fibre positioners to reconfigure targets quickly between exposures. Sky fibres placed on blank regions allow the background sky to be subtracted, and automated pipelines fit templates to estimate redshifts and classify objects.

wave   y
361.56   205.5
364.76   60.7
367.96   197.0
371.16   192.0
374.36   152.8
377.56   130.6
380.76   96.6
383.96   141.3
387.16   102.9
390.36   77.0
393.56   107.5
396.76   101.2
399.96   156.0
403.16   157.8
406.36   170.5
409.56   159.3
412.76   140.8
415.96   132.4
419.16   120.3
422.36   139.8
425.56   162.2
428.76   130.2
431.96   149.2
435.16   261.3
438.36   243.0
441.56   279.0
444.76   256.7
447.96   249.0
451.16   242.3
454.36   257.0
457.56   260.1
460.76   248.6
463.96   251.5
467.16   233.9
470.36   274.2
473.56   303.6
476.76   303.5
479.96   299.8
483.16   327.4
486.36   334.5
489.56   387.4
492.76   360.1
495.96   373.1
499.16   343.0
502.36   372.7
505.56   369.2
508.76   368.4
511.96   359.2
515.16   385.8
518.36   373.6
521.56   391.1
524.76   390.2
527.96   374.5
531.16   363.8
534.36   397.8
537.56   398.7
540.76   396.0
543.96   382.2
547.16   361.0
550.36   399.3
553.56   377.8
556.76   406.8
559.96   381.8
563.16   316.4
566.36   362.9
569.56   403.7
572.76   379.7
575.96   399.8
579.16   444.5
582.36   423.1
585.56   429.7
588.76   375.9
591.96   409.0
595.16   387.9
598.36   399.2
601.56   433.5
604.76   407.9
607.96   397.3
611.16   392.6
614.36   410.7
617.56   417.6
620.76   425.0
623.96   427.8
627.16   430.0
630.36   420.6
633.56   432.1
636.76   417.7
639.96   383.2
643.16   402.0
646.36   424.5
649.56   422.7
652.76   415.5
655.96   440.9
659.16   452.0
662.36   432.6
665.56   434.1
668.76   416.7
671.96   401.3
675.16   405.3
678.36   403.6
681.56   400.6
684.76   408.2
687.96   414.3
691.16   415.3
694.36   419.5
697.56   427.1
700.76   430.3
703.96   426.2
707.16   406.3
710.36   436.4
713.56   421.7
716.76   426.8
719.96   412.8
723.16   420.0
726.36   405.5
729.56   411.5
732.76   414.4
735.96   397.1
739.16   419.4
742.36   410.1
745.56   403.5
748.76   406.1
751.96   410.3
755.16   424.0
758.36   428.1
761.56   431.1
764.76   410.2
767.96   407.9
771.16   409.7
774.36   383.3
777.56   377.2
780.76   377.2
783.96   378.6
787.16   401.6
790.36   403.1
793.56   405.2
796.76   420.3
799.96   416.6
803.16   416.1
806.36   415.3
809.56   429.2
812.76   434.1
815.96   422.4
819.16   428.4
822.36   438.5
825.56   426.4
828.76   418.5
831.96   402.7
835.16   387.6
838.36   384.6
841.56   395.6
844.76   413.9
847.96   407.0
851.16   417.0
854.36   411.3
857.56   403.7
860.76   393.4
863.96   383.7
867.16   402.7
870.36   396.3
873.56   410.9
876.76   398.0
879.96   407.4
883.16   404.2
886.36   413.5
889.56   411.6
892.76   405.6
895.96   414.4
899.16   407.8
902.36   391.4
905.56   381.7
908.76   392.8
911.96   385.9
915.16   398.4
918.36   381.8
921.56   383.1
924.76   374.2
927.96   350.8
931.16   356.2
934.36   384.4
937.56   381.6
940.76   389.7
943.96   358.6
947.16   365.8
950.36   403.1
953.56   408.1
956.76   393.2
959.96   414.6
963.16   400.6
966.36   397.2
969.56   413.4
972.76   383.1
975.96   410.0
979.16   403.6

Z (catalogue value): 0.09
